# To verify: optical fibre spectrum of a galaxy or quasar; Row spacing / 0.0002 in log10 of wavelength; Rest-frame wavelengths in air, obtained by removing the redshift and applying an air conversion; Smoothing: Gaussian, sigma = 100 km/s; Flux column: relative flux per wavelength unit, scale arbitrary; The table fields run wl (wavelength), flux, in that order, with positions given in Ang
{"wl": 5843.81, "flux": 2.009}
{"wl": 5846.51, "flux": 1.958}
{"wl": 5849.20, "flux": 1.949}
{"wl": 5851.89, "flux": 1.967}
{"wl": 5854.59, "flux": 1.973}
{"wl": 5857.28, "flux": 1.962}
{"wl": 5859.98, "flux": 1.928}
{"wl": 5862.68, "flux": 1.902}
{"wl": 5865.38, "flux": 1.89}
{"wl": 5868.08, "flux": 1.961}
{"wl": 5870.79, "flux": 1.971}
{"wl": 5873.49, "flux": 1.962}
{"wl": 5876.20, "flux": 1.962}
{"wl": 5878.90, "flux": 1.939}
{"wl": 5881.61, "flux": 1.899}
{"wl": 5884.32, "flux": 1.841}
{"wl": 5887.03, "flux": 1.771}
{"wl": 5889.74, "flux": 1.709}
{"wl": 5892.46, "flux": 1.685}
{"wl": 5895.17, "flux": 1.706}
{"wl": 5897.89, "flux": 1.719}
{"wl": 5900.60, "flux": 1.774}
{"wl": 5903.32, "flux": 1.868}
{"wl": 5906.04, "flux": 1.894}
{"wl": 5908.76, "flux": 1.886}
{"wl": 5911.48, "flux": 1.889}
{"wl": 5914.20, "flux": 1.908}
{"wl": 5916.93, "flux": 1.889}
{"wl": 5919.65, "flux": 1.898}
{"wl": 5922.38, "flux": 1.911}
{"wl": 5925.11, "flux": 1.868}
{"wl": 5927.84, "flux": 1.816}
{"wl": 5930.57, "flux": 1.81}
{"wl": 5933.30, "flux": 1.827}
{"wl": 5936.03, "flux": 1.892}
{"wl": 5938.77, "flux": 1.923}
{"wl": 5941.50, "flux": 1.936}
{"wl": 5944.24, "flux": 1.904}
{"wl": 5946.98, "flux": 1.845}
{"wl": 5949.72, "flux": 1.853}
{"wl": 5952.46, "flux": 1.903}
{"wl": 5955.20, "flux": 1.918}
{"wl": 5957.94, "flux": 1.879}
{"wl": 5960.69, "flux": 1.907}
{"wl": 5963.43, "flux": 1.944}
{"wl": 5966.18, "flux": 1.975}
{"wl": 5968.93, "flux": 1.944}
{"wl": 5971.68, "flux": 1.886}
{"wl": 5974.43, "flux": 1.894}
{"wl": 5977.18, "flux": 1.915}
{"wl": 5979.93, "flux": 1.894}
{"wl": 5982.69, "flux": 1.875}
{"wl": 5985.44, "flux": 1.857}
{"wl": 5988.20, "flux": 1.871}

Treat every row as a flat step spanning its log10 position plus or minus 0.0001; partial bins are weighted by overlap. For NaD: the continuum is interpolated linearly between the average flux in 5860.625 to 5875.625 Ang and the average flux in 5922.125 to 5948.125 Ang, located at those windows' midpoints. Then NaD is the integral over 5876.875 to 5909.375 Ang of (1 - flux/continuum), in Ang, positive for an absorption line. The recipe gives 1.76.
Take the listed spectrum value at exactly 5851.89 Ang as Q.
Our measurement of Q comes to 1.967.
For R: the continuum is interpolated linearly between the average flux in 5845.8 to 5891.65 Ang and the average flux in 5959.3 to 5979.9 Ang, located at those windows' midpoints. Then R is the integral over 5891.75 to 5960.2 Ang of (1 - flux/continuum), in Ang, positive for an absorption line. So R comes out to 2.1 Ang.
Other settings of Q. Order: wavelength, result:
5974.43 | 1.894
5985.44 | 1.857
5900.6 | 1.774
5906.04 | 1.894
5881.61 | 1.899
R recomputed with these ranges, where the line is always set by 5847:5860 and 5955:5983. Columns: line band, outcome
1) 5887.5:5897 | 1.2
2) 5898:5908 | 0.6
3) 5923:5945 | 0.6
